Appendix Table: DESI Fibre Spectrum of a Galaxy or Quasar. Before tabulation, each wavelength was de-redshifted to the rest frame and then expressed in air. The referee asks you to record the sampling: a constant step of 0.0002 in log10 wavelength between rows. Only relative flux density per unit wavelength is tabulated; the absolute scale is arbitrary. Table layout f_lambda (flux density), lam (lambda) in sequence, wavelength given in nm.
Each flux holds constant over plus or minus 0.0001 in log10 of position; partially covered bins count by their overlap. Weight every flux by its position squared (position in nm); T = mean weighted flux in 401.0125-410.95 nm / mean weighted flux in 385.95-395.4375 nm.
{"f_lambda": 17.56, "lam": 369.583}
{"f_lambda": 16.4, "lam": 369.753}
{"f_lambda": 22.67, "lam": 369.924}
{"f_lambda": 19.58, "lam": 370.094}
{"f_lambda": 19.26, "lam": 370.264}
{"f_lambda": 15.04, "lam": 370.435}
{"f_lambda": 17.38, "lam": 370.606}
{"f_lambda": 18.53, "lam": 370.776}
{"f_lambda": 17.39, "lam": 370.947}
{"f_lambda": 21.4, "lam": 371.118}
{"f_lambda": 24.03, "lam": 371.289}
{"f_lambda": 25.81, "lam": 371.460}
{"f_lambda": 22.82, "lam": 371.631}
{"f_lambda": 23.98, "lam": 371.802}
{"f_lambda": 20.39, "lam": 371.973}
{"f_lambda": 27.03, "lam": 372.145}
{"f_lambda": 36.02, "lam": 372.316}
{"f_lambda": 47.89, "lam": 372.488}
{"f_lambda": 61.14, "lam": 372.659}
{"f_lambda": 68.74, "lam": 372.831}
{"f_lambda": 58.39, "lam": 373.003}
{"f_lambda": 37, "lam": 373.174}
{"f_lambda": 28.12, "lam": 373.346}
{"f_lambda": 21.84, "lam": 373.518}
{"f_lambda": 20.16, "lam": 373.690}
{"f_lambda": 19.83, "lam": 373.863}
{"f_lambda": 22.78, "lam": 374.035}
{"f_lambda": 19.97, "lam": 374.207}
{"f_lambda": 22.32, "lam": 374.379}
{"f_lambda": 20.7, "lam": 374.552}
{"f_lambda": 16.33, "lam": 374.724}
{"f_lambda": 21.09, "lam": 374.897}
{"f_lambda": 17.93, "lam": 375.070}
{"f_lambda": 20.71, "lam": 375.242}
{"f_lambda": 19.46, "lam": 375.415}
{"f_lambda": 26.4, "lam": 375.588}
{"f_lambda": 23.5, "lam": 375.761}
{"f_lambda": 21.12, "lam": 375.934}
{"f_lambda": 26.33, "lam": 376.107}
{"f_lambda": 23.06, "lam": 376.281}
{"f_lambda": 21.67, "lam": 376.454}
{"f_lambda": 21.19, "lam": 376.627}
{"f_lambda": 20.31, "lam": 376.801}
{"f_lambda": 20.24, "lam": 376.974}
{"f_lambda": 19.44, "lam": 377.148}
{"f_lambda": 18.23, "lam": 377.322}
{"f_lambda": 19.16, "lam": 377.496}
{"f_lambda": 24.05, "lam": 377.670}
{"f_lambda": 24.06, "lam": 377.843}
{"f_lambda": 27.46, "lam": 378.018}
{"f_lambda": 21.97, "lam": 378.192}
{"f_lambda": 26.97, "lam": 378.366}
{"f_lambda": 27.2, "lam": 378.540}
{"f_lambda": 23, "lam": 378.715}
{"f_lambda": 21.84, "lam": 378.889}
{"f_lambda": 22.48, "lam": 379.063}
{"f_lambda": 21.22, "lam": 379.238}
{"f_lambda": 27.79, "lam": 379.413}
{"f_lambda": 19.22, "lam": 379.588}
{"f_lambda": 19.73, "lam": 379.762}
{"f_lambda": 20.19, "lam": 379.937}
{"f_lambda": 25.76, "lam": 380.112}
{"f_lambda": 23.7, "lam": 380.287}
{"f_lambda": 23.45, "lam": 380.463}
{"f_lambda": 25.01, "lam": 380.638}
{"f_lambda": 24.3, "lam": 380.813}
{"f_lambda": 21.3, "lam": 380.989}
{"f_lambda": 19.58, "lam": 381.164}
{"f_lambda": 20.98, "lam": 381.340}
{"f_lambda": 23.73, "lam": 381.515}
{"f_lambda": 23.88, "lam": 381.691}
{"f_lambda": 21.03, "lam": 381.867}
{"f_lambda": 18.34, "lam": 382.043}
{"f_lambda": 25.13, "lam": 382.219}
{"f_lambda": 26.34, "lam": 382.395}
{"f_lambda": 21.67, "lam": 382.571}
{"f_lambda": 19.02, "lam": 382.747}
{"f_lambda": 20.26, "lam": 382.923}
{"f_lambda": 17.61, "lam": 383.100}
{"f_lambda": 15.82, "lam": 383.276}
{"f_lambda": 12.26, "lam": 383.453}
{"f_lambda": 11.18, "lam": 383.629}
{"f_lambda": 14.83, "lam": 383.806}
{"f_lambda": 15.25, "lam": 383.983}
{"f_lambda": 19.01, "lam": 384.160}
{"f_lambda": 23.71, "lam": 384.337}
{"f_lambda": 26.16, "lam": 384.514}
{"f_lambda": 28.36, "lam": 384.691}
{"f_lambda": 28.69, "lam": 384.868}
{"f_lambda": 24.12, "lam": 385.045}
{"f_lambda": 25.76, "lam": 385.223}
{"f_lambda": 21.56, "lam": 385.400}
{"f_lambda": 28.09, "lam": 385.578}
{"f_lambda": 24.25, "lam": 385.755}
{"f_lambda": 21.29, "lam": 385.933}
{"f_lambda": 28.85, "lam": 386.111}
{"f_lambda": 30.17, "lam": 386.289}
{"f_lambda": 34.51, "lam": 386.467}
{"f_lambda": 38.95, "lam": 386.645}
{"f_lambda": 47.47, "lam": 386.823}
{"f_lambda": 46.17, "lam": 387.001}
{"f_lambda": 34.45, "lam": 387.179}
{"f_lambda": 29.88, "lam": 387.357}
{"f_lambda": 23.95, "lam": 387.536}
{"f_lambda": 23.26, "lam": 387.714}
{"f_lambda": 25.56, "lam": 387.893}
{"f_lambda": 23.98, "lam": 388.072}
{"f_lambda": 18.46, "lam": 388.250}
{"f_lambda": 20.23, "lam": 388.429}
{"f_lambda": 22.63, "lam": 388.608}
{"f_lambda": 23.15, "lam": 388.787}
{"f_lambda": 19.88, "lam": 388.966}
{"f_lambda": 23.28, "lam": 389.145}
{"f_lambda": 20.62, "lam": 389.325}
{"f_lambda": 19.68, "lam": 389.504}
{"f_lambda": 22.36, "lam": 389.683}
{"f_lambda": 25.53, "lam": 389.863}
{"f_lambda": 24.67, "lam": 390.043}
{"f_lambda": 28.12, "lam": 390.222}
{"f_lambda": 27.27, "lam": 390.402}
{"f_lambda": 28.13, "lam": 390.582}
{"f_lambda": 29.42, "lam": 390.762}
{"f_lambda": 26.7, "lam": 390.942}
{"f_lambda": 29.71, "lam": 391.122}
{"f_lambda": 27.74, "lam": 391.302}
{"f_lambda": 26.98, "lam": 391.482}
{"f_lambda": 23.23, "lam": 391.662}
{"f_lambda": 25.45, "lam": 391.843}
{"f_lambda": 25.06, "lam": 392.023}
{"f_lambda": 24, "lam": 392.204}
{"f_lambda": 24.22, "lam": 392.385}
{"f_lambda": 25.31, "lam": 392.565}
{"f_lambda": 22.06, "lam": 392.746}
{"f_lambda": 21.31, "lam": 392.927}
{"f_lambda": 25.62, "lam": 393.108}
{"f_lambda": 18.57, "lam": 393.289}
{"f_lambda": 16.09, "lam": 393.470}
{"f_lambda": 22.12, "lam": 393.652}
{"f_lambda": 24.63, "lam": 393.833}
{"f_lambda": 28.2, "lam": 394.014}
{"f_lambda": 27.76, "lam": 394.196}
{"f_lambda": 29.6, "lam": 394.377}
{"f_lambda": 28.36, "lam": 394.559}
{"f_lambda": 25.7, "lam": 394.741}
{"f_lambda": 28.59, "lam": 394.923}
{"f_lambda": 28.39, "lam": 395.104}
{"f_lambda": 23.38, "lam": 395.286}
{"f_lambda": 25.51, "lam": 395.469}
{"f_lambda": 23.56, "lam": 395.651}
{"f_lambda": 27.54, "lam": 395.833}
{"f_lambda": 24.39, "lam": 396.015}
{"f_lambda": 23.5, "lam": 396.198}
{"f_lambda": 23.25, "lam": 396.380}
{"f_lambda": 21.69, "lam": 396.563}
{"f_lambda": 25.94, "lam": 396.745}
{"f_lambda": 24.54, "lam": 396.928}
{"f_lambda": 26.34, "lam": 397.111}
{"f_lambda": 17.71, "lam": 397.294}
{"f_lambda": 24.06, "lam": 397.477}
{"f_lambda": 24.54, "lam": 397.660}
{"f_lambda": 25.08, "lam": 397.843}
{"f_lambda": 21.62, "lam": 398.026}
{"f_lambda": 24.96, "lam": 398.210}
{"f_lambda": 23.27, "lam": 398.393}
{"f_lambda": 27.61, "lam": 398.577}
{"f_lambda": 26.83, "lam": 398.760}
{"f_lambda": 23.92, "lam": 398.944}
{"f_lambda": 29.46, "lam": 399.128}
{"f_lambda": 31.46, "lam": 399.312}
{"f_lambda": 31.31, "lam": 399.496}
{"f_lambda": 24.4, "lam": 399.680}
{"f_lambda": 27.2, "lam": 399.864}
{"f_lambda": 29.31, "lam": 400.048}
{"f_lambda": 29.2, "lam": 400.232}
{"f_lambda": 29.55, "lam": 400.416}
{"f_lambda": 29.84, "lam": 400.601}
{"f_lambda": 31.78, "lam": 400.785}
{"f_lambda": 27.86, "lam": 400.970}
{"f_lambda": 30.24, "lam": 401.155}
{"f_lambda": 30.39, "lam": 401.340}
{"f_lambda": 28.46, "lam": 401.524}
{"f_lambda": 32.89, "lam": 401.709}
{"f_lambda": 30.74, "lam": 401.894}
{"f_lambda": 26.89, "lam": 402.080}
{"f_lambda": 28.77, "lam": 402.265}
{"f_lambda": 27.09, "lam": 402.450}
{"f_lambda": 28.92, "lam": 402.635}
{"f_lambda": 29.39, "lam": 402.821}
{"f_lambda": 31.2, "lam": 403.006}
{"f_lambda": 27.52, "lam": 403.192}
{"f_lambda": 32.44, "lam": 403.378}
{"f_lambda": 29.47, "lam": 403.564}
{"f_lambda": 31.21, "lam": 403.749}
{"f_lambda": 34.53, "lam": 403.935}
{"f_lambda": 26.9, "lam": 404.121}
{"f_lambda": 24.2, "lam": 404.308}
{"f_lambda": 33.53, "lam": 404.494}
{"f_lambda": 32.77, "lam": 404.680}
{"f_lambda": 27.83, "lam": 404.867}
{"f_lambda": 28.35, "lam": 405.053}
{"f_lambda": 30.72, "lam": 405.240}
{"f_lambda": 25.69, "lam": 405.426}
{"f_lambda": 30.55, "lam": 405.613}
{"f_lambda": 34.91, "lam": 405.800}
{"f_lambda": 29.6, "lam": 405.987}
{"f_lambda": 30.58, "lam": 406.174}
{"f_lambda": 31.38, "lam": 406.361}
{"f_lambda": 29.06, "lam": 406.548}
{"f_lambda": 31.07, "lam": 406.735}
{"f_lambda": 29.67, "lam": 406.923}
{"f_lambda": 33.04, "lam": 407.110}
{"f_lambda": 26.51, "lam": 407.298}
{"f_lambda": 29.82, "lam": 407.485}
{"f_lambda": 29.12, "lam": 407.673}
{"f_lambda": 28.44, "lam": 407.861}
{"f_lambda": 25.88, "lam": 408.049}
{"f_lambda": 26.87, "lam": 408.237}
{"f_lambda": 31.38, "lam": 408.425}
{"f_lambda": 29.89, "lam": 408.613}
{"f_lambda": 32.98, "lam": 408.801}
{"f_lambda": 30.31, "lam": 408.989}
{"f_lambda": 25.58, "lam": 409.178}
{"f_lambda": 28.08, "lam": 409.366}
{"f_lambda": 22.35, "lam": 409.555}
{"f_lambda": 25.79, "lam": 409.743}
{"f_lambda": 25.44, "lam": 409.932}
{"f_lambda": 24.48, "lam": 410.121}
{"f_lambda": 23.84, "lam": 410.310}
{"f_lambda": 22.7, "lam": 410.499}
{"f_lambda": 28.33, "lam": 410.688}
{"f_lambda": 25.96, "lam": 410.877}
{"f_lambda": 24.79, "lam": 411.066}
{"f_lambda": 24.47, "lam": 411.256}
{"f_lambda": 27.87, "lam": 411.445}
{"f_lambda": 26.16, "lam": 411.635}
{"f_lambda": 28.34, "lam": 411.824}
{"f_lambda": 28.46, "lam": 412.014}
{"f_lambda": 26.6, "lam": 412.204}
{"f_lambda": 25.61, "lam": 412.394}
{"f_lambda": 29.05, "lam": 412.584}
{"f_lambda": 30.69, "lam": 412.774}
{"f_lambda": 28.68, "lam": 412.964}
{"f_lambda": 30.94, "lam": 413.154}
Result 1.19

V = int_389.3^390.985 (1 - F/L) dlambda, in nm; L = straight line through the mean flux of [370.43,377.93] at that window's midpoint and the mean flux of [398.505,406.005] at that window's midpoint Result 0.14 nm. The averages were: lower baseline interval 25.6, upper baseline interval 29.4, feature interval 25.4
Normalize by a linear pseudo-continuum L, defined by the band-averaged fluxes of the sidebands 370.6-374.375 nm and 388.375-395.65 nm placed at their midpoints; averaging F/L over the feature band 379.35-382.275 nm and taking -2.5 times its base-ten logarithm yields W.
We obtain 0.23 mag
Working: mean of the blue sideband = 30.1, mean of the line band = 22.5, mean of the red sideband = 24.7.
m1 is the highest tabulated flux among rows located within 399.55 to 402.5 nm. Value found 32.89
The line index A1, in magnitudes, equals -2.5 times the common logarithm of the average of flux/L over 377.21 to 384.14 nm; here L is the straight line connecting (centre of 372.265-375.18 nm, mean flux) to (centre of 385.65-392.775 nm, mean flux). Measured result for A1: 0.35 mag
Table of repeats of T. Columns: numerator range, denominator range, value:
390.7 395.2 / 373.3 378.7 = 1.26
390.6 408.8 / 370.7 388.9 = 1.23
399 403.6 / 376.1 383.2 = 1.47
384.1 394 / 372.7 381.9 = 1.13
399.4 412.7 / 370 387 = 1.35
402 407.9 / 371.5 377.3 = 1.29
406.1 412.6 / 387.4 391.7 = 1.25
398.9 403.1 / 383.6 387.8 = 1.15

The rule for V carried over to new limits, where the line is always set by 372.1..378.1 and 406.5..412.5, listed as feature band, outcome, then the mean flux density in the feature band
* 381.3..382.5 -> 0.19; 22.8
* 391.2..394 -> 0.37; 23.6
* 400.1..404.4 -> -0.35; 29.5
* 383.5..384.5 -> 0.36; 17.3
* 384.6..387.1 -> -0.32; 30.6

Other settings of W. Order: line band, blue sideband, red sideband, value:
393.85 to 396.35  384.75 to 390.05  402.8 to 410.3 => 0.054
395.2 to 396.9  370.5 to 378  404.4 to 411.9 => 0.130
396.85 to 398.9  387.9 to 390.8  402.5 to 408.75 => 0.110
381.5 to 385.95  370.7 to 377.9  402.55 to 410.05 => 0.250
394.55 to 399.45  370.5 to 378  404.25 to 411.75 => 0.091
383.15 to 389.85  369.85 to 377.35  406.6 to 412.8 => 0.060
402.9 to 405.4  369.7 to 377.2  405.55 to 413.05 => -0.084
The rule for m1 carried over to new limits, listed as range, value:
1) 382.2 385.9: 28.69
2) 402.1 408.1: 34.91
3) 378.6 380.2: 27.79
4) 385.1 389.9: 47.47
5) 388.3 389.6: 23.28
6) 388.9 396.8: 29.71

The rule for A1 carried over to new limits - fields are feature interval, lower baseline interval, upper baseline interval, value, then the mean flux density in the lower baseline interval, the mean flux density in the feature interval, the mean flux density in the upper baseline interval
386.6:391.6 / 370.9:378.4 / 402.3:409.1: 0.03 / 26.1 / 26.9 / 29.8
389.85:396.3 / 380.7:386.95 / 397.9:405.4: 0.04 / 23.7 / 25.5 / 28.8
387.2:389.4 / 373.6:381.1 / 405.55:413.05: 0.04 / 22.2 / 23.3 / 28.1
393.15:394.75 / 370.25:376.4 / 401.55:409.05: 0.17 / 26.5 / 24.5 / 29.8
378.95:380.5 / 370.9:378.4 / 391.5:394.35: 0.13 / 26.1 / 22.6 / 23.8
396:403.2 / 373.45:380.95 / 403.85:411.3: -0.01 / 22.2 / 27.1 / 28.4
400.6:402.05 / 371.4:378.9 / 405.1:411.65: -0.09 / 26.3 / 30.1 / 28.1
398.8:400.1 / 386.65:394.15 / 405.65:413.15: -0.05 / 25.6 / 28.1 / 28.1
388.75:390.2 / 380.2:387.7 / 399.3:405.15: 0.15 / 24.5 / 22.6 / 29.5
